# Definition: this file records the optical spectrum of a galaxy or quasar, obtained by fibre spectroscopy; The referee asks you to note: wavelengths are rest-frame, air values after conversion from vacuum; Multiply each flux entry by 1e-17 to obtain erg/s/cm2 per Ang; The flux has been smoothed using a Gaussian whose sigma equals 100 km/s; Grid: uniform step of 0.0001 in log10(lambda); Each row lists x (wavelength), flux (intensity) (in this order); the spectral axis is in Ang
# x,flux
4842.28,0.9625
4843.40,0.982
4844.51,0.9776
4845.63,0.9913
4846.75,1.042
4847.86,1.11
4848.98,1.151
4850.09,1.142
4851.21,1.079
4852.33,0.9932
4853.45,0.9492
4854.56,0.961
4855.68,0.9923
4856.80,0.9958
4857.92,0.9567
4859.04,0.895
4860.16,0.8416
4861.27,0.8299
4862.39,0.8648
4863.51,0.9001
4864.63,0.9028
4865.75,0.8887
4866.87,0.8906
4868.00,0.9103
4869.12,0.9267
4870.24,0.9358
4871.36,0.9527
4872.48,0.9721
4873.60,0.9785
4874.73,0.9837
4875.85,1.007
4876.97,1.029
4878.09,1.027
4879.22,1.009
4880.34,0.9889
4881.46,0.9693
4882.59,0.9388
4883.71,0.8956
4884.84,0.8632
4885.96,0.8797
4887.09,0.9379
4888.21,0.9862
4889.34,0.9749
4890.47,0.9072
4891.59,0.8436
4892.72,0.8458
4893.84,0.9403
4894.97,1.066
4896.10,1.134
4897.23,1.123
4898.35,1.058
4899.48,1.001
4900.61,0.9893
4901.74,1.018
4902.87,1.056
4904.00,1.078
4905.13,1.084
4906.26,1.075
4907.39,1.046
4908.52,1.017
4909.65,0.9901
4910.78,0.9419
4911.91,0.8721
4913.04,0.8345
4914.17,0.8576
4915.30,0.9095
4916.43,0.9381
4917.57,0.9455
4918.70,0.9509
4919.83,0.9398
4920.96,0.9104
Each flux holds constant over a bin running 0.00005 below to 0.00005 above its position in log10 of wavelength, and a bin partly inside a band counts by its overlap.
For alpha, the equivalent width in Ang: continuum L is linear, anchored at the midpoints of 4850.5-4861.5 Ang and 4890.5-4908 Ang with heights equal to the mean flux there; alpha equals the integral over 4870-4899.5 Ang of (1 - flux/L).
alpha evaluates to 0.8 Ang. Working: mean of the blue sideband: 0.956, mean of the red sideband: 1.02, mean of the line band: 0.972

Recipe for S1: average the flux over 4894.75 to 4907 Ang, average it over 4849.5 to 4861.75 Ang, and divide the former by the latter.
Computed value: 1.10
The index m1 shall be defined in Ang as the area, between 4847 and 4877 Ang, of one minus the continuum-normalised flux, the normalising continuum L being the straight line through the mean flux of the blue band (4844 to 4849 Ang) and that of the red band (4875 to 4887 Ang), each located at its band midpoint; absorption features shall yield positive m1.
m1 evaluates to 1.3 Ang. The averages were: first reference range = 1.04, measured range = 0.964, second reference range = 0.961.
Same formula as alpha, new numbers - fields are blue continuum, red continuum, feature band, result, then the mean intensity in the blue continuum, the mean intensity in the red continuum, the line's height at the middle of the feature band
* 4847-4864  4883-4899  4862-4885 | 0.6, 0.979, 0.961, 0.97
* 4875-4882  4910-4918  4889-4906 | -1.1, 1.01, 0.902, 0.95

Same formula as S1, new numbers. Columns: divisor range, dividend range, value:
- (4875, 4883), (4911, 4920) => 0.91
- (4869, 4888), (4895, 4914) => 1.06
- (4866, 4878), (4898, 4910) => 1.08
